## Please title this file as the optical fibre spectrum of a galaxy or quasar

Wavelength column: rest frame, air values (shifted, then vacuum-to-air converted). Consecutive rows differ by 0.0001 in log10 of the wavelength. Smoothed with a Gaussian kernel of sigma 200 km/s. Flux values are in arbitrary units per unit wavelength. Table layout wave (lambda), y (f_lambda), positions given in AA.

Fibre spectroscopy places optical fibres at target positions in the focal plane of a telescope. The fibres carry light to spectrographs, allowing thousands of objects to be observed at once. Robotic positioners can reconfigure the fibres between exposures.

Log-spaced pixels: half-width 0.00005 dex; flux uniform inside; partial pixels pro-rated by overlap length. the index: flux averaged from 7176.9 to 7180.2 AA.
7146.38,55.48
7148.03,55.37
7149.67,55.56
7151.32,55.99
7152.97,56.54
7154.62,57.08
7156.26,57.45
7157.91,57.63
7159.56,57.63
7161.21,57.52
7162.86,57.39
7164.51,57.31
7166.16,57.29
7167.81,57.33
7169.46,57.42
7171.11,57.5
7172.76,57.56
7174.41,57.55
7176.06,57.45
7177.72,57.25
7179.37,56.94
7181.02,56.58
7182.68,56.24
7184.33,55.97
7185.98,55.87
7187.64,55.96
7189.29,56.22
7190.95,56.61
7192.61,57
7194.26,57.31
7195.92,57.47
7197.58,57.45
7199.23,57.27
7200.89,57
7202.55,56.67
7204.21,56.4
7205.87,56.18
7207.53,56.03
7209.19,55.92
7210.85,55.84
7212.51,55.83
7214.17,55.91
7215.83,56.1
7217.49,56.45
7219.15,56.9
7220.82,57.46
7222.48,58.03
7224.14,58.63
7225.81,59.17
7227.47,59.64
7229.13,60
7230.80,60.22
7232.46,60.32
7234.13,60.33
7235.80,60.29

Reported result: 57.2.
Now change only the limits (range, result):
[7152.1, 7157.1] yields 57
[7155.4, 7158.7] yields 57.6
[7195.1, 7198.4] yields 57.4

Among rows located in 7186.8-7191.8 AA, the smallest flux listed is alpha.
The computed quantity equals 55.96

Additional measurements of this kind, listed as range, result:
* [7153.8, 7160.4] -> 57.08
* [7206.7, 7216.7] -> 55.83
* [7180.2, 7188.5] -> 55.87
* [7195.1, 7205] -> 56.4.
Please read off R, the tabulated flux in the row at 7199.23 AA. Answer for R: 57.27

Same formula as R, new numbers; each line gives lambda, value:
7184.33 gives 55.97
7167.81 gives 57.33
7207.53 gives 56.03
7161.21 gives 57.52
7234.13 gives 60.33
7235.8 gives 60.29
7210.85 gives 55.84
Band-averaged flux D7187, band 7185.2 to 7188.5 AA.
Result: 55.9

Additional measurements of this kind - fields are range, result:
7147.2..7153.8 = 55.8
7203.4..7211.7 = 56.1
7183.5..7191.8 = 56.1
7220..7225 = 58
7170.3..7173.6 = 57.6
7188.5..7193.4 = 56.5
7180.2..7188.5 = 56.1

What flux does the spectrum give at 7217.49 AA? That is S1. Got 56.45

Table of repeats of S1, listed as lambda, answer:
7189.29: 56.22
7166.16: 57.29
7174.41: 57.55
